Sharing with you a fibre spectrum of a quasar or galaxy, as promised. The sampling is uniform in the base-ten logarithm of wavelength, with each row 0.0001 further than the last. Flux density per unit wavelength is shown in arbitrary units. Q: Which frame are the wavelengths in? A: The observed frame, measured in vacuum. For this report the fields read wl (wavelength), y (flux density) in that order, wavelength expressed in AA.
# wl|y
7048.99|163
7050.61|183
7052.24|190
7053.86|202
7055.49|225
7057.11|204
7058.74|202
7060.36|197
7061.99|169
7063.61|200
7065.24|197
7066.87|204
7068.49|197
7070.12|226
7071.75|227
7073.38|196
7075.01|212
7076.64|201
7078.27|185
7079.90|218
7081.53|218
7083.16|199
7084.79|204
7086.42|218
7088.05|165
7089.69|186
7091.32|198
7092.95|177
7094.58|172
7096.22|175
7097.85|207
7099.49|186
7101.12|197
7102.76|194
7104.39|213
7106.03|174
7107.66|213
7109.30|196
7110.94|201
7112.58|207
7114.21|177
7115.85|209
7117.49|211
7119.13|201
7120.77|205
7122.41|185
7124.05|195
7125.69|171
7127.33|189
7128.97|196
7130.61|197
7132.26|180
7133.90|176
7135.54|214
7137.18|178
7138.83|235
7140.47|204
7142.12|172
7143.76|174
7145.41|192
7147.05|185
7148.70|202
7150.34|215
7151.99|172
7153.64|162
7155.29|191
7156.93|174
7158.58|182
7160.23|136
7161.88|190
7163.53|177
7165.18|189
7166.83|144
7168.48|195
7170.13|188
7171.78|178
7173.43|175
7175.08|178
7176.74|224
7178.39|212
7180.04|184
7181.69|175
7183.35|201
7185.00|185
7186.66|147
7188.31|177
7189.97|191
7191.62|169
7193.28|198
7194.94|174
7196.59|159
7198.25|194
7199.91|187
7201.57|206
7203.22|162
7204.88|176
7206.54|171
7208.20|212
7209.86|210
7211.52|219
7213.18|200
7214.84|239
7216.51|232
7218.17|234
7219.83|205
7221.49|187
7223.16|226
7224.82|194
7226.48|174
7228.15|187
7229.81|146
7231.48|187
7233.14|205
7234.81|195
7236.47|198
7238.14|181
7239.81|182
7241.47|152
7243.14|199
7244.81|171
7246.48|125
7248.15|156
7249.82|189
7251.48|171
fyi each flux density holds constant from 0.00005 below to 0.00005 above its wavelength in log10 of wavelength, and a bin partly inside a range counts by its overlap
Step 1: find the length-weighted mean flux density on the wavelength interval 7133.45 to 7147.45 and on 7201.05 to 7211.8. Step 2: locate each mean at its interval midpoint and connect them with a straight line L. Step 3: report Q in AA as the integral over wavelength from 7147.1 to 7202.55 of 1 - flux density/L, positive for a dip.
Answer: 2.82 AA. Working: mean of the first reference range 193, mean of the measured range 183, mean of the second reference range 192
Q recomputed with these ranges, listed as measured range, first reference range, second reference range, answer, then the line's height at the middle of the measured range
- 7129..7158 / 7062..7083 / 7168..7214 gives 0.7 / 194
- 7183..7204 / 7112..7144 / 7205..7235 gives 2.0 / 199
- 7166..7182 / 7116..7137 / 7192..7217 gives 0.7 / 194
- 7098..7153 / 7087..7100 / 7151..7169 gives -4.8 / 179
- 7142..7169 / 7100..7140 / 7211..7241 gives 2.4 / 197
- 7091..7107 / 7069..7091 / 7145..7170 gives 0.7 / 198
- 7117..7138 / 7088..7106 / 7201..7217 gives 0.0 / 192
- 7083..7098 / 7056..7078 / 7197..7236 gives 0.9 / 202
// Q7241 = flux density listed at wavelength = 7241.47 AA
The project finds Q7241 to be 152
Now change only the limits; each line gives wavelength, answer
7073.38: 196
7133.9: 176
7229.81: 146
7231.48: 187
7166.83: 144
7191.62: 169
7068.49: 197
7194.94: 174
